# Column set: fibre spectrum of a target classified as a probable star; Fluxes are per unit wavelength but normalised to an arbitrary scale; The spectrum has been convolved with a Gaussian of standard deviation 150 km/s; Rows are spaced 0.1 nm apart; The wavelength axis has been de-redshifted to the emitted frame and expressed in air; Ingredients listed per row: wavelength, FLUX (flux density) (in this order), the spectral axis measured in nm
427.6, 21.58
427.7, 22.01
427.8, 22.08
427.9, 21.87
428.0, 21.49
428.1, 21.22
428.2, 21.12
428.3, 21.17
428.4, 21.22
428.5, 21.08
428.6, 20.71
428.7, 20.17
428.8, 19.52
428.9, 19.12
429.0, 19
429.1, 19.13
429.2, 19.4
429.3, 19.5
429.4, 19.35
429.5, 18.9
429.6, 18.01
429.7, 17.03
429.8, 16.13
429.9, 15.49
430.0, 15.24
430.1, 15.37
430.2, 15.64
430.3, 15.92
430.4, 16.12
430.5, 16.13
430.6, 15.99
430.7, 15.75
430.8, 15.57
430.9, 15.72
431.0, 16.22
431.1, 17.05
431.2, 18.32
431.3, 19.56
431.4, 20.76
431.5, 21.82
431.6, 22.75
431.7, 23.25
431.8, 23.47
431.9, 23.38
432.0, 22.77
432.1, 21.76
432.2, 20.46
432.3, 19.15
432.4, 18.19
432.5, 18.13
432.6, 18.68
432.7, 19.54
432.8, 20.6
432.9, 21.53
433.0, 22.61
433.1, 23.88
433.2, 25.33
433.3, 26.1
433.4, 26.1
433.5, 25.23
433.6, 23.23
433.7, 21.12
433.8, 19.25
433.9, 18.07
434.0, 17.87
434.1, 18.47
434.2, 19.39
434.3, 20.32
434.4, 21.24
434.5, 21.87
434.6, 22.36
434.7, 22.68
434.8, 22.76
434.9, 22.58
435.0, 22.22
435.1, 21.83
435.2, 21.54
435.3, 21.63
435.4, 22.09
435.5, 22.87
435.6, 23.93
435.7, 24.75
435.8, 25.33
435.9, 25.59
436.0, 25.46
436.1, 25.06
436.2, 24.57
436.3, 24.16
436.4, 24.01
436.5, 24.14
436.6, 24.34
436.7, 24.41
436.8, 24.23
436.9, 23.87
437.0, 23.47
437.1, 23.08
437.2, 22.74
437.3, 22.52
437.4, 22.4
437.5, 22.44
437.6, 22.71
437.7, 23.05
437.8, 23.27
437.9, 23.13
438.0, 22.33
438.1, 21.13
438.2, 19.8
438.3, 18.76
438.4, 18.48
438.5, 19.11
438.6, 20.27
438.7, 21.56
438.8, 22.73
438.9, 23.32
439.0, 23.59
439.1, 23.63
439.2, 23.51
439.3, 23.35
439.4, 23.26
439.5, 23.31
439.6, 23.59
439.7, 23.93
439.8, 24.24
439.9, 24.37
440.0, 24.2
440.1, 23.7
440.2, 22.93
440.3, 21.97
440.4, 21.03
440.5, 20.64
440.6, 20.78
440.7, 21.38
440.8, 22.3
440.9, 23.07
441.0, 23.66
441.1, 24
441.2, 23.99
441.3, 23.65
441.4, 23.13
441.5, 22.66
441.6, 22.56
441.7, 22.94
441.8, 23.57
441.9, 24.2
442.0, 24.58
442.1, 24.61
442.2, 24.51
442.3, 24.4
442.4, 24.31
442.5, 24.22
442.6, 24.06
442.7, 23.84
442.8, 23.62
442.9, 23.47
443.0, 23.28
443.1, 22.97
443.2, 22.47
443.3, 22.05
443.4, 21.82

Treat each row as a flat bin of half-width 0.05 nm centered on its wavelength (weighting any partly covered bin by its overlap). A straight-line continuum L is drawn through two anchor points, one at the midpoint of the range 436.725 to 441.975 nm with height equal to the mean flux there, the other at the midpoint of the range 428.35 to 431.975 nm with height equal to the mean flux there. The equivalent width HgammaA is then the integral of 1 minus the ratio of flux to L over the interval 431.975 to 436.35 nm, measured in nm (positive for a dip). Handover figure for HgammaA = -0.37 nm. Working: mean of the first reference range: 18.6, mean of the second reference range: 22.7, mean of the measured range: 22.1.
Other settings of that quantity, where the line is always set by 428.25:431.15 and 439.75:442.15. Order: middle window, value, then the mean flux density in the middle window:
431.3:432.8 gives -0.16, 20.9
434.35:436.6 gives -0.31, 23.3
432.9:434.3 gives -0.17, 22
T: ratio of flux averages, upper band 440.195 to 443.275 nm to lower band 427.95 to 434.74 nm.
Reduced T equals 1.17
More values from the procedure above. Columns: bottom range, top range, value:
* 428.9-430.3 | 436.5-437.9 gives 1.33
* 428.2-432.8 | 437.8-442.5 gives 1.21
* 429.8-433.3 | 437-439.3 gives 1.15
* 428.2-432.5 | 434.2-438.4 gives 1.21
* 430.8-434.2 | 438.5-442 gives 1.10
